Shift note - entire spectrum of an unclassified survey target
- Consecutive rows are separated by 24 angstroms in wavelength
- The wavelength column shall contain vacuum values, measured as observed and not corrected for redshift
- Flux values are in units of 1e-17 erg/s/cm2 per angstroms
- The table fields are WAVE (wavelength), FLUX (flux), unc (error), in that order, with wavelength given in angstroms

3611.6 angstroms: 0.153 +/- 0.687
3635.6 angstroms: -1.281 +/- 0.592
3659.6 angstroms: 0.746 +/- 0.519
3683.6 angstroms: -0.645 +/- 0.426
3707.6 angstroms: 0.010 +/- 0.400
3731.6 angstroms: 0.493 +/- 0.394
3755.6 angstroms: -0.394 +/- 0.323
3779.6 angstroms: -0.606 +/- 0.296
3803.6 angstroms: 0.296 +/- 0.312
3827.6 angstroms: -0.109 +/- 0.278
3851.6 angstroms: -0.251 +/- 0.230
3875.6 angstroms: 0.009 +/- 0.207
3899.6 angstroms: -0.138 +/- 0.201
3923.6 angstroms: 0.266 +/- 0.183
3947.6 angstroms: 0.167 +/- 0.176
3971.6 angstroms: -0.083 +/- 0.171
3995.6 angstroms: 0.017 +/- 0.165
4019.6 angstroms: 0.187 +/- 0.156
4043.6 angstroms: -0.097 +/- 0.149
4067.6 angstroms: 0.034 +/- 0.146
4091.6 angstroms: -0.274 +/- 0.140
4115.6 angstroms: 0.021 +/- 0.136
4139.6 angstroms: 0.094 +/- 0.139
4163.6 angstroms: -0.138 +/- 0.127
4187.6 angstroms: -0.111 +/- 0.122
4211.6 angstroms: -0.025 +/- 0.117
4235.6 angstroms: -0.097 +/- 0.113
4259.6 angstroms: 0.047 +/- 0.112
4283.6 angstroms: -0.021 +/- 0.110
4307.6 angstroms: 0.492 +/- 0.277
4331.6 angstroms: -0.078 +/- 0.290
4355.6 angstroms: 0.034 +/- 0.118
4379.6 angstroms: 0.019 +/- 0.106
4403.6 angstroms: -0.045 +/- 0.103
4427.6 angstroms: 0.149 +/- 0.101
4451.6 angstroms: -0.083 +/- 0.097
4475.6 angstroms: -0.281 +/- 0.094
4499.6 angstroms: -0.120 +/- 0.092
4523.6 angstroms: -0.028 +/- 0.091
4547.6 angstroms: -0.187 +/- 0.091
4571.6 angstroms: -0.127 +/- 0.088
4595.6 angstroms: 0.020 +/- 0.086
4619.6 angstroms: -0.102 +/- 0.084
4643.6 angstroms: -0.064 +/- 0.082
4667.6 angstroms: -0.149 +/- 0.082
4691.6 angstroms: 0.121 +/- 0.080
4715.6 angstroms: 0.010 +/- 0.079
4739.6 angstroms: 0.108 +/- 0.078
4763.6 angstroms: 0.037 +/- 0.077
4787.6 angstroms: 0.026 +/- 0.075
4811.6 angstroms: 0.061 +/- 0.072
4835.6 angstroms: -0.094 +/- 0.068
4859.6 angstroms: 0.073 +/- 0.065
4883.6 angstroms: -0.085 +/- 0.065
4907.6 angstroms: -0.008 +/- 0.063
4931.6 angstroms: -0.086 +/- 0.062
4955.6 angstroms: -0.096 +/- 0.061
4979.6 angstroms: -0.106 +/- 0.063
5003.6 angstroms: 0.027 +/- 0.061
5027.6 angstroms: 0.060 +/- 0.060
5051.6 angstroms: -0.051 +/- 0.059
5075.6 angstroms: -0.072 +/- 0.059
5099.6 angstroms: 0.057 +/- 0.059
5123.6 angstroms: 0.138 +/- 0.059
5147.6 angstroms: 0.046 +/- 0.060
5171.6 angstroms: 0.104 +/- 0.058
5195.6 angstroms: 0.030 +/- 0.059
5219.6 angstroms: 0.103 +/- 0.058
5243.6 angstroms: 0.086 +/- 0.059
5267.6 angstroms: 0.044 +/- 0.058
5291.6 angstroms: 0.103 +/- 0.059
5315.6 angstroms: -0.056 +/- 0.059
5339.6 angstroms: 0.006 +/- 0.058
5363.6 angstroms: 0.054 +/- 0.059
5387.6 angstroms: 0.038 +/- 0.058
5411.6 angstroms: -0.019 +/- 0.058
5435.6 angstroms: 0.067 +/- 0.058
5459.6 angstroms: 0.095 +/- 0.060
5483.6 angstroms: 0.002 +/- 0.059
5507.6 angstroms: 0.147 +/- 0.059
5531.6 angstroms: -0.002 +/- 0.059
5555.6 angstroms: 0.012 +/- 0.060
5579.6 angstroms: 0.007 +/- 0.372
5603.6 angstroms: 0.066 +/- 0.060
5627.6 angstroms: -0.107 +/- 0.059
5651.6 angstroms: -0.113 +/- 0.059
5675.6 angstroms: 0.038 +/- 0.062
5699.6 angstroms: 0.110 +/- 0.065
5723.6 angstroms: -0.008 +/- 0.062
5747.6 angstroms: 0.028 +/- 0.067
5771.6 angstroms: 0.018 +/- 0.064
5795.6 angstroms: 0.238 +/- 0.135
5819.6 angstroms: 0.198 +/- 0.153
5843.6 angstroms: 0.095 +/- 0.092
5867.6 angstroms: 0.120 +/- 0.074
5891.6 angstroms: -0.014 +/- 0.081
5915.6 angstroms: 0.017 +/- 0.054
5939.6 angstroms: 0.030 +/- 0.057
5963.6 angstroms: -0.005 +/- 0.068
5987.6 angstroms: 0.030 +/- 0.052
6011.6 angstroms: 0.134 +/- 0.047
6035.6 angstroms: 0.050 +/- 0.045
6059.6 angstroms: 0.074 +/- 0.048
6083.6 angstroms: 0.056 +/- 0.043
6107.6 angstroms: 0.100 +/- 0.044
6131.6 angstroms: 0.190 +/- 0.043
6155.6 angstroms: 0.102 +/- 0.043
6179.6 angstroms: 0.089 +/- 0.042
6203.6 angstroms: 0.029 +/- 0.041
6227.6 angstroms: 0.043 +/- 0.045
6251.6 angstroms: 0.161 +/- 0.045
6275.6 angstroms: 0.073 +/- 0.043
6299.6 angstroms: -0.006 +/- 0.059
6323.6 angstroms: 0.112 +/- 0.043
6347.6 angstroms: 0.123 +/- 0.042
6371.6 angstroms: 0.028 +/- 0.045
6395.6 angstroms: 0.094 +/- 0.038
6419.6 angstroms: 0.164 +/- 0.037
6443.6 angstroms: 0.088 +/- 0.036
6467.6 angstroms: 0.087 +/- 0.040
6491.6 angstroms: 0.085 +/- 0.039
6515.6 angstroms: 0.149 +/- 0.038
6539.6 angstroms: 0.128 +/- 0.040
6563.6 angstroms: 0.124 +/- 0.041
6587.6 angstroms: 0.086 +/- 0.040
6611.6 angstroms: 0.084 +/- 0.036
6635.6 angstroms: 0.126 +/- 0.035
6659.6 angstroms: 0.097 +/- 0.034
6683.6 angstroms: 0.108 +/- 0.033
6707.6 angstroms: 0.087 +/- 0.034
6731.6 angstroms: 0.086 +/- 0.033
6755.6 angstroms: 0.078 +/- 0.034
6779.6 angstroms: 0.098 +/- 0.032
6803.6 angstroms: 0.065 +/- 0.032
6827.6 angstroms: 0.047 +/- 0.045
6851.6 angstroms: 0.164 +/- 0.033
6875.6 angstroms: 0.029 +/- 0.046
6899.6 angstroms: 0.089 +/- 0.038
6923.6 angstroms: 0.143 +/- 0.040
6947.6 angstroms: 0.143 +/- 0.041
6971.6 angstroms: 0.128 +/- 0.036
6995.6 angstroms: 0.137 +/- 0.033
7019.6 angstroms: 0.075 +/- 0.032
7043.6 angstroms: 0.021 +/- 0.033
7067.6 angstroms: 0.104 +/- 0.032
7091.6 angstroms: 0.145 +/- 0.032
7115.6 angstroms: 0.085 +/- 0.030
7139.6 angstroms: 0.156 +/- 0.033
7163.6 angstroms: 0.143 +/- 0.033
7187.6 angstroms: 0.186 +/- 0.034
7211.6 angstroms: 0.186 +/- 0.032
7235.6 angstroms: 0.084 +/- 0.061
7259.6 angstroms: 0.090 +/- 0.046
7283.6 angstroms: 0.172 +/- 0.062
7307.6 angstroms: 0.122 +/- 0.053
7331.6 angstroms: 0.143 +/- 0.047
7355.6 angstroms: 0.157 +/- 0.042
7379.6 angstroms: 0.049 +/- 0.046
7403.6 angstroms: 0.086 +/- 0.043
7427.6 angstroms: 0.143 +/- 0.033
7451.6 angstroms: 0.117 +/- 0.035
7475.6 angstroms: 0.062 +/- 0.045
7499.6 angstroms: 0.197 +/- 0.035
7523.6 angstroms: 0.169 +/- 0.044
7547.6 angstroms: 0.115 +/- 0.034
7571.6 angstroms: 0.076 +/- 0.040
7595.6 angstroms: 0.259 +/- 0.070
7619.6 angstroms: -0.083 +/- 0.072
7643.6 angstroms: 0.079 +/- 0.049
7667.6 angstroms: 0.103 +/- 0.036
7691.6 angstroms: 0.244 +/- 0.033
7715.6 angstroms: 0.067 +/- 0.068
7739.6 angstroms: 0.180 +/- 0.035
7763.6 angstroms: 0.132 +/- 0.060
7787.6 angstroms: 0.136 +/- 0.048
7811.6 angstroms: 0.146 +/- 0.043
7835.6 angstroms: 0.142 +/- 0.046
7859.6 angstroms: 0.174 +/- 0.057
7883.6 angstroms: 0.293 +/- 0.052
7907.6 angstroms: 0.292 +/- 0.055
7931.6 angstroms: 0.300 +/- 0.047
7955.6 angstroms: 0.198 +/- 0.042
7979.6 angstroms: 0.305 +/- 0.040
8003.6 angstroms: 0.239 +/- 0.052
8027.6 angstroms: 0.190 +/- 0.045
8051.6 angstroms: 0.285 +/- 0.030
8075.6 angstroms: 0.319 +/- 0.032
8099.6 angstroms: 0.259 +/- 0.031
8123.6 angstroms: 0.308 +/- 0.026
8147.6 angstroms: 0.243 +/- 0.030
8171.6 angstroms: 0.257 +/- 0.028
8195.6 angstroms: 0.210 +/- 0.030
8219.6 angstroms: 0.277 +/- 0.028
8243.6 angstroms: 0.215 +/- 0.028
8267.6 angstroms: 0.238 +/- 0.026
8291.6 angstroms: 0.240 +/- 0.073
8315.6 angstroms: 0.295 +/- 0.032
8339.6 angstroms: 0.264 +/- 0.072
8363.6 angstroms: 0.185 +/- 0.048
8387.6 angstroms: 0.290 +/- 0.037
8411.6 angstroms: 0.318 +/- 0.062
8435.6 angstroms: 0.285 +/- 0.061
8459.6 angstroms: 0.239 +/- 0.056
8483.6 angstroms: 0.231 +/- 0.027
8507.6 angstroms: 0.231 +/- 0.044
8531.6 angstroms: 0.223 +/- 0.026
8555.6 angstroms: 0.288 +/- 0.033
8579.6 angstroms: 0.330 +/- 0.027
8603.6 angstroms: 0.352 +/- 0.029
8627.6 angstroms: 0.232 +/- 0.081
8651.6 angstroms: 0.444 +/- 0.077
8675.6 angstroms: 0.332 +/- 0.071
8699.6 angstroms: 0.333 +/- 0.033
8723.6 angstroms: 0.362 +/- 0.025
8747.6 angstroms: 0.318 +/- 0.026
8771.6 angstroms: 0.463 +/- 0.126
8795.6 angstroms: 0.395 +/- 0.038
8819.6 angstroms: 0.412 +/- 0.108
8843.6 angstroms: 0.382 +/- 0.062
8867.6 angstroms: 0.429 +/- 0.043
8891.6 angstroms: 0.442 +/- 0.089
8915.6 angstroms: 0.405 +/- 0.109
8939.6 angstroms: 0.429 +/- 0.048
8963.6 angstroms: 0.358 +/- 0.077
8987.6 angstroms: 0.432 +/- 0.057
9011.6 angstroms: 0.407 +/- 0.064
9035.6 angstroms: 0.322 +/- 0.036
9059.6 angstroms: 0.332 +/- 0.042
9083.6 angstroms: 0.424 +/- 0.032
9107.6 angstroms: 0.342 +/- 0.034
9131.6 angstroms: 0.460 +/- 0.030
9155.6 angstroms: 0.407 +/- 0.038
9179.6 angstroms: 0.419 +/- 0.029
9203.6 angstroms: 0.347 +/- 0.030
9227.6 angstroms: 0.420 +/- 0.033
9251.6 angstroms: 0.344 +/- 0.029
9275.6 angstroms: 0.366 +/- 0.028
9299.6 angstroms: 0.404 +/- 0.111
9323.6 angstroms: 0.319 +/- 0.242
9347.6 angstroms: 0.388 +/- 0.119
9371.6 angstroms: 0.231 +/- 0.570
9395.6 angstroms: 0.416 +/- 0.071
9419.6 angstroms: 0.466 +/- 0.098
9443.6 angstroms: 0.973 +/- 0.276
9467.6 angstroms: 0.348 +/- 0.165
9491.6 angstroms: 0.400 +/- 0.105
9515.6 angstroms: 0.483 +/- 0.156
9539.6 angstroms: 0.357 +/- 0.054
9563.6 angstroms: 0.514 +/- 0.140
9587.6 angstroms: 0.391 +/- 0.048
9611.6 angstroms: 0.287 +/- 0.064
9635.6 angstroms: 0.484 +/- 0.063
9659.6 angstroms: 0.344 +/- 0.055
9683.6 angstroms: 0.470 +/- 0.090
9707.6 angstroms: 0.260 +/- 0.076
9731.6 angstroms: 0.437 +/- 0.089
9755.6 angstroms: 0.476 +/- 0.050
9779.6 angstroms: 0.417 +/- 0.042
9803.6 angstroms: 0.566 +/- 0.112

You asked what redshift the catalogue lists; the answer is 0.97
